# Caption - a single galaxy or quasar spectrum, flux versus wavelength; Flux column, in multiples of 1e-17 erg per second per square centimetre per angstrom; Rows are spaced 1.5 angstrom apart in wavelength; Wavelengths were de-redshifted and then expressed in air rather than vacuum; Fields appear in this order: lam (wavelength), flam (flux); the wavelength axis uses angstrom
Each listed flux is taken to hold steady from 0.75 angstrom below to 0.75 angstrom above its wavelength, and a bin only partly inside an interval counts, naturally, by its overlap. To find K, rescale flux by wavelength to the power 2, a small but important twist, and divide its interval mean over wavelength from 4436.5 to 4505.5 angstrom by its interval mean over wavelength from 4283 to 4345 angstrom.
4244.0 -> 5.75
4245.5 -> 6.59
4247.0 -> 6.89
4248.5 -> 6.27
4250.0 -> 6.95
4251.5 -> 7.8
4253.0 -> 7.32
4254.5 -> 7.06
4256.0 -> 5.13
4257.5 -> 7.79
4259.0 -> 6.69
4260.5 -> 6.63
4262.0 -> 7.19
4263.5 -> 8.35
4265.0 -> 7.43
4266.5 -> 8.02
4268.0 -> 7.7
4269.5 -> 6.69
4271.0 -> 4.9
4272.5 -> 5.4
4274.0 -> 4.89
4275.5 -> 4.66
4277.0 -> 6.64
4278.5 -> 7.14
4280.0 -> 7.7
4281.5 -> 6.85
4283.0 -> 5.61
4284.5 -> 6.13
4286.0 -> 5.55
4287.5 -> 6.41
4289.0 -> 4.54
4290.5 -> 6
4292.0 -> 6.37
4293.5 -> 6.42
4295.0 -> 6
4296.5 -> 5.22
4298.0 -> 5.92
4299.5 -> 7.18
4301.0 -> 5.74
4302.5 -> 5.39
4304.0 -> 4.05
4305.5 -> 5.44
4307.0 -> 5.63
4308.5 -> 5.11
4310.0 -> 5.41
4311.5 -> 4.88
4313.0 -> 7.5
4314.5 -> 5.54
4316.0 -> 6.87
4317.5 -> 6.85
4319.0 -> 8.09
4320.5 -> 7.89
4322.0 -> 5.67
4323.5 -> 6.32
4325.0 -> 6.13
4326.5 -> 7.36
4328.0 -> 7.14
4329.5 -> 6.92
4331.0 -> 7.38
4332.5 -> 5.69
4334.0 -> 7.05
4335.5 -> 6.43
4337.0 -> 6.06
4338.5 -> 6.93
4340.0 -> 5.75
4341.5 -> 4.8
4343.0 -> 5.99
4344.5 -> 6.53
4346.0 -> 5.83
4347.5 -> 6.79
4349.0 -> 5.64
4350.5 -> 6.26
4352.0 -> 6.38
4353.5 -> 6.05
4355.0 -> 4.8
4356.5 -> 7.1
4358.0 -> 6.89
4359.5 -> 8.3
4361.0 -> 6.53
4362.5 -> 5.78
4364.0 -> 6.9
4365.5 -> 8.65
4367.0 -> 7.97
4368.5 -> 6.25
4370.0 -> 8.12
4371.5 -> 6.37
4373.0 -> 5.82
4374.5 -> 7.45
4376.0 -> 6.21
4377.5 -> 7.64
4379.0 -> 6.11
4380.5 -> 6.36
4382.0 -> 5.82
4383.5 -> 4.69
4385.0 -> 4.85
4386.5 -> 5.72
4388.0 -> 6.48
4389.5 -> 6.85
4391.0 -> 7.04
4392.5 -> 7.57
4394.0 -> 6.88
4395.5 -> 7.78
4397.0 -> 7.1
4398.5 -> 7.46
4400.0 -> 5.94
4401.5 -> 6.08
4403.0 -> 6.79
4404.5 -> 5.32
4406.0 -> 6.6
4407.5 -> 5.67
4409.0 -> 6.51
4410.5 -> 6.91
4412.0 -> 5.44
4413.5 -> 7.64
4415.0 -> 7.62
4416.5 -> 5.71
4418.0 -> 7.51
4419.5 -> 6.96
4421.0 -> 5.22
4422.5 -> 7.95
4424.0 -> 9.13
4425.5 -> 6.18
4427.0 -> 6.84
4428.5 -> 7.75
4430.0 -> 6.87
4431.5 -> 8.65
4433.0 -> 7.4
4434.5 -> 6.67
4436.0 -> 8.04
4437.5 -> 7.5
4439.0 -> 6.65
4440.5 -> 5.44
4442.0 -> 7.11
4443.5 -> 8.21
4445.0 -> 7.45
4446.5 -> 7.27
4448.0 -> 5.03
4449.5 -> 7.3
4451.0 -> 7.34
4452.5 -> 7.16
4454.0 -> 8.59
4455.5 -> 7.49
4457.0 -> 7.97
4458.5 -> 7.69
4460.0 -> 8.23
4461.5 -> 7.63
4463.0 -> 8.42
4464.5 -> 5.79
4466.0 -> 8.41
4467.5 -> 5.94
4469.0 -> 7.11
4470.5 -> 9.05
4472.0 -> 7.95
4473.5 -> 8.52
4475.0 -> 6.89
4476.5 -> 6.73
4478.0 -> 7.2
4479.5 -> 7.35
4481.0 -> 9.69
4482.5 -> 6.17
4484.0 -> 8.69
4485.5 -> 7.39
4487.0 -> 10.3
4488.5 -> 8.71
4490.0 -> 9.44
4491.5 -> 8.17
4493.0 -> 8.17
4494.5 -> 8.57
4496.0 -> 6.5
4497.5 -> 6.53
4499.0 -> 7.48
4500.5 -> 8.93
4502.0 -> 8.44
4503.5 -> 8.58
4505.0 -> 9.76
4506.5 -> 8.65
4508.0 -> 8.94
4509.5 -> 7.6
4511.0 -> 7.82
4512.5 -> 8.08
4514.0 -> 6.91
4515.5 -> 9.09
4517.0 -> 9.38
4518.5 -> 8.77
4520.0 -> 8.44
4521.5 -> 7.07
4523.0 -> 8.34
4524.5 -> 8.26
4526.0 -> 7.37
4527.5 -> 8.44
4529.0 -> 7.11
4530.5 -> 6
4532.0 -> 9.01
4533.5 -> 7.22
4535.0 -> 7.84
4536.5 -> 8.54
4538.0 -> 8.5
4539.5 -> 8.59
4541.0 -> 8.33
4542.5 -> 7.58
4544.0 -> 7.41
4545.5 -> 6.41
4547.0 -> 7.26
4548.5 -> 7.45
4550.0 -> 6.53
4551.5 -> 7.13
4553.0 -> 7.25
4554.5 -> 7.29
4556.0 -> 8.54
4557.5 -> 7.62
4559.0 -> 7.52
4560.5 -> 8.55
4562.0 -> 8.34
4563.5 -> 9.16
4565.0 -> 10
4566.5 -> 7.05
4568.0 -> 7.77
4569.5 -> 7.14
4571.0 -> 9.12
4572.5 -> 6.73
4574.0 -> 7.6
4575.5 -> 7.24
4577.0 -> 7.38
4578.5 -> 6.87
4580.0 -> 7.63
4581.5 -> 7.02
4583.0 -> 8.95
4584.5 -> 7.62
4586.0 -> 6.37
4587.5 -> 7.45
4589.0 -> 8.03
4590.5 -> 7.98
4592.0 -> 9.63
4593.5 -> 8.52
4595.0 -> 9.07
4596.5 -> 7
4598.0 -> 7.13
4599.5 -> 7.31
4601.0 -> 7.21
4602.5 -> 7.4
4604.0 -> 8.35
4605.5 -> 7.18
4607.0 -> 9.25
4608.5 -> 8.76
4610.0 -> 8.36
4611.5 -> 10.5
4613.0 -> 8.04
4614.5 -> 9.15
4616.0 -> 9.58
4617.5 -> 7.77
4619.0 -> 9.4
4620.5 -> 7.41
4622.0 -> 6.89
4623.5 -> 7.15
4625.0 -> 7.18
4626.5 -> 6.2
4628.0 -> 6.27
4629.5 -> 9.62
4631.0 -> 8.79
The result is 1.3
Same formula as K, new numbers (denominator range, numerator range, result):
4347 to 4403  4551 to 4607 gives 1.29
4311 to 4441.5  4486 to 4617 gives 1.30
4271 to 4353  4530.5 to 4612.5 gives 1.44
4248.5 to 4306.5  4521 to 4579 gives 1.38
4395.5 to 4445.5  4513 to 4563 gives 1.19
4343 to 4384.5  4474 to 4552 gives 1.30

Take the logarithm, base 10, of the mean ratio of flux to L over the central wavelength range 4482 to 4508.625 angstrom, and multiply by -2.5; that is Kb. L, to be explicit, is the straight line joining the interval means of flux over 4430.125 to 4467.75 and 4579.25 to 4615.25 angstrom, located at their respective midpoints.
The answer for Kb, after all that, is -0.10 mag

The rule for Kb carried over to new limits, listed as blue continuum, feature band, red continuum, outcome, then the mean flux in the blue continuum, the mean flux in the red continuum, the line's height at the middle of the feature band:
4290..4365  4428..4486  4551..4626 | -0.05 mag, 6.27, 7.95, 7.1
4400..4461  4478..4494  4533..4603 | -0.14 mag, 7.04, 7.75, 7.33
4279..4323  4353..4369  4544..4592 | -0.07 mag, 6.08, 7.67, 6.43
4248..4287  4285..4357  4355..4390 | 0.08 mag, 6.64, 6.61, 6.62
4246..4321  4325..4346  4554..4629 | 0.03 mag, 6.35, 7.92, 6.62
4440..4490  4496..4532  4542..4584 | -0.06 mag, 7.62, 7.66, 7.64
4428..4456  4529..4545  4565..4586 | -0.05 mag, 7.25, 7.59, 7.49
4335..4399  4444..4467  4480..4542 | 0.02 mag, 6.53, 8.18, 7.55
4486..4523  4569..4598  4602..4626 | 0.07 mag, 8.34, 8.26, 8.28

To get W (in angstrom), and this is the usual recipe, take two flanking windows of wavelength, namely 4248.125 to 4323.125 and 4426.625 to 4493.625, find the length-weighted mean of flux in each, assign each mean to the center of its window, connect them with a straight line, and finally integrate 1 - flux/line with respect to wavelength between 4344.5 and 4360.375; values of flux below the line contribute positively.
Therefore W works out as 1.0 angstrom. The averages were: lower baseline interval 6.33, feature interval 6.41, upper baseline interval 7.61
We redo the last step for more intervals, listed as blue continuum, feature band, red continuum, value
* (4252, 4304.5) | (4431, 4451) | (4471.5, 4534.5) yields 1.21 angstrom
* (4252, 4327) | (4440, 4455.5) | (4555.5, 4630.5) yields 0.08 angstrom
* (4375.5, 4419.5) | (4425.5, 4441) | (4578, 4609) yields -0.95 angstrom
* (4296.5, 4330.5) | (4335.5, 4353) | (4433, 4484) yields 0.99 angstrom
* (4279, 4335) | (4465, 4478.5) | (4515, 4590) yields -0.42 angstrom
